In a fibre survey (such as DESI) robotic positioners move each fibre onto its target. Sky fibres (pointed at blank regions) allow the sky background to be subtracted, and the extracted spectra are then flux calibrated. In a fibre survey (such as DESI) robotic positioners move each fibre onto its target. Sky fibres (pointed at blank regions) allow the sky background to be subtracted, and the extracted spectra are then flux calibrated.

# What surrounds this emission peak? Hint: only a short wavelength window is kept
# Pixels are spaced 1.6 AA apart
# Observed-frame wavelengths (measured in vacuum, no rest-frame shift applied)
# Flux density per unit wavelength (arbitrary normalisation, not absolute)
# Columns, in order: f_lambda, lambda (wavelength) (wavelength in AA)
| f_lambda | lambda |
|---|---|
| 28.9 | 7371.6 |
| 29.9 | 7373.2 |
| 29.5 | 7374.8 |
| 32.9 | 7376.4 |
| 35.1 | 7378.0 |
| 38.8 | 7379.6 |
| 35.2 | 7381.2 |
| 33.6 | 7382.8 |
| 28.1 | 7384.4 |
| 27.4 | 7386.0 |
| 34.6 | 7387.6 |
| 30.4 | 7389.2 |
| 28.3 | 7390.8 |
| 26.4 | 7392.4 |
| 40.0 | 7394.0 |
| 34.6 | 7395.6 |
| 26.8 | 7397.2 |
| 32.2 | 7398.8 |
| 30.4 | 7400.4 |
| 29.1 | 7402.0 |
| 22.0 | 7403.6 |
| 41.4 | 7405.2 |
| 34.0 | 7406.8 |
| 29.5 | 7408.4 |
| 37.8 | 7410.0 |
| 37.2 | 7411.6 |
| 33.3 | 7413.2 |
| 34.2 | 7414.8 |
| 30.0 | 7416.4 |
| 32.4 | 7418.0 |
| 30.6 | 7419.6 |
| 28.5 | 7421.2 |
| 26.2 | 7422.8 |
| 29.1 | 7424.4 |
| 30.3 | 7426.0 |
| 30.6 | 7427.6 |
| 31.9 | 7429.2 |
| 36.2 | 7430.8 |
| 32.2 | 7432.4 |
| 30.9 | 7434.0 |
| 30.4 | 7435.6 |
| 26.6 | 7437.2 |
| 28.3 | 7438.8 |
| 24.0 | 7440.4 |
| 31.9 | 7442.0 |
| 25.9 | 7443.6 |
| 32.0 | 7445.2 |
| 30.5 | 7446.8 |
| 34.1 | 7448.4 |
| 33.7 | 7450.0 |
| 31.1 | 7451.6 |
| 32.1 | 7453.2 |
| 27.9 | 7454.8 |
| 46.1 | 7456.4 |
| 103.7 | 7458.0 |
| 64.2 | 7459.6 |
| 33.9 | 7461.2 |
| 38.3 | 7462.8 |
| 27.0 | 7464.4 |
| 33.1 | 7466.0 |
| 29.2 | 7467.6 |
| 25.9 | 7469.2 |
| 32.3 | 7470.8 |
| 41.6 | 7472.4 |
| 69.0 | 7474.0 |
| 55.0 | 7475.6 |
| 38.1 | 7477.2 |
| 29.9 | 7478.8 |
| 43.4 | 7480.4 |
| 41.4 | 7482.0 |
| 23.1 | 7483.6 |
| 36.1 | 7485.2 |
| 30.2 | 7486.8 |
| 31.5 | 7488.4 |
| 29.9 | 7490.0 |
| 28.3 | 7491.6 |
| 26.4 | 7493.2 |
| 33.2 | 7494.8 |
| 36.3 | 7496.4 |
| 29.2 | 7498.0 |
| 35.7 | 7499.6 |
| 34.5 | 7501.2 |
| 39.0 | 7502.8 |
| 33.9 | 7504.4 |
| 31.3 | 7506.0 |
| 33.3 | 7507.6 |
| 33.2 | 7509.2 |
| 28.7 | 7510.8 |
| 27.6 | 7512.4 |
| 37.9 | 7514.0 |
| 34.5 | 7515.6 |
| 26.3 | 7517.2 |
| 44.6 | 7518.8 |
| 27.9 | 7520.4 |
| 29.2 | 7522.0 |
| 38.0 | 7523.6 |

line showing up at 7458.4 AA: [S II]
